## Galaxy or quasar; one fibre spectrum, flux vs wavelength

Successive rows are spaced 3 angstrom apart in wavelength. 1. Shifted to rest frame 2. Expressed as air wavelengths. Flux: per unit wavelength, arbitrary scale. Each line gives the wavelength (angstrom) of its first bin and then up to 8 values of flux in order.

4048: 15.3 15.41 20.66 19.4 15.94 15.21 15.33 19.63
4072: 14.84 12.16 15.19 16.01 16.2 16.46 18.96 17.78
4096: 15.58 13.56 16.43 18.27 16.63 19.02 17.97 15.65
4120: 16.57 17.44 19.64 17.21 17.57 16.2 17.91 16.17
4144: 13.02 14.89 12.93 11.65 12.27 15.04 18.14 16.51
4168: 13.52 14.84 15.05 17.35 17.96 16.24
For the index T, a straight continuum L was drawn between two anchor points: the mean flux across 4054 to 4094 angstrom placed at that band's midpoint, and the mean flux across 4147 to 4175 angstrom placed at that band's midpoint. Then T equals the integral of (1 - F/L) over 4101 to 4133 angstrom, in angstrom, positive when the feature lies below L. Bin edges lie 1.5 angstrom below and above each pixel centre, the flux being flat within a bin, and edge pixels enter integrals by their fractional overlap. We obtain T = -4.1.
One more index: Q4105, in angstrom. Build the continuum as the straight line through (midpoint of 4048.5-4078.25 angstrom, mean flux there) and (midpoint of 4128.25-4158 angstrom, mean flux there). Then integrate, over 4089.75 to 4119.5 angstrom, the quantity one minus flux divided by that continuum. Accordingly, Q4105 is -2.4 angstrom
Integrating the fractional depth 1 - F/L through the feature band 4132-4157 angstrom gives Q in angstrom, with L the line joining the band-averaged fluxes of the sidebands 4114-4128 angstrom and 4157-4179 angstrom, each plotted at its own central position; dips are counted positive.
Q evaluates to 3.0 angstrom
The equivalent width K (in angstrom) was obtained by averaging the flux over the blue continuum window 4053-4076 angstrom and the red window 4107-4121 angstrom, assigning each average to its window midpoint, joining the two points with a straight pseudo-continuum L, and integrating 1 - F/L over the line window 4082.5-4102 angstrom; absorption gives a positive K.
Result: 0.6 angstrom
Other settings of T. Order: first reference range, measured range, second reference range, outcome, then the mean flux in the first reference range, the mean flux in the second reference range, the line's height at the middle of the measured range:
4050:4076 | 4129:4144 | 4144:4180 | -1.3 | 16.6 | 14.8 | 15.3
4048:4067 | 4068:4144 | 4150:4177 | -3.9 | 16.9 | 14.7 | 15.9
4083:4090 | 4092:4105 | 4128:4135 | 0.7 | 16.9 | 17.1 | 17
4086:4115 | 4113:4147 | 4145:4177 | -1.9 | 17.1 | 14.6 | 15.9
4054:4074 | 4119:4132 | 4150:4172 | -2.0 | 16.9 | 14.4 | 15.3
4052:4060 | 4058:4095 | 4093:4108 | 3.1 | 19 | 16.2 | 17.7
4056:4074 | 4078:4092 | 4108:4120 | 0.1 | 16.5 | 17.3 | 16.8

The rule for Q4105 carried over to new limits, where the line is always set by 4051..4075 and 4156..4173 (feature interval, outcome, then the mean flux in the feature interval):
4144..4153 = 1.25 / 13.4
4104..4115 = -1.24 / 18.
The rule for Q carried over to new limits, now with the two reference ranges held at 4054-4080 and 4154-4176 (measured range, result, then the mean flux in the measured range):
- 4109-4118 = -1.1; 17.6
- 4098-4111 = -0.7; 16.6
